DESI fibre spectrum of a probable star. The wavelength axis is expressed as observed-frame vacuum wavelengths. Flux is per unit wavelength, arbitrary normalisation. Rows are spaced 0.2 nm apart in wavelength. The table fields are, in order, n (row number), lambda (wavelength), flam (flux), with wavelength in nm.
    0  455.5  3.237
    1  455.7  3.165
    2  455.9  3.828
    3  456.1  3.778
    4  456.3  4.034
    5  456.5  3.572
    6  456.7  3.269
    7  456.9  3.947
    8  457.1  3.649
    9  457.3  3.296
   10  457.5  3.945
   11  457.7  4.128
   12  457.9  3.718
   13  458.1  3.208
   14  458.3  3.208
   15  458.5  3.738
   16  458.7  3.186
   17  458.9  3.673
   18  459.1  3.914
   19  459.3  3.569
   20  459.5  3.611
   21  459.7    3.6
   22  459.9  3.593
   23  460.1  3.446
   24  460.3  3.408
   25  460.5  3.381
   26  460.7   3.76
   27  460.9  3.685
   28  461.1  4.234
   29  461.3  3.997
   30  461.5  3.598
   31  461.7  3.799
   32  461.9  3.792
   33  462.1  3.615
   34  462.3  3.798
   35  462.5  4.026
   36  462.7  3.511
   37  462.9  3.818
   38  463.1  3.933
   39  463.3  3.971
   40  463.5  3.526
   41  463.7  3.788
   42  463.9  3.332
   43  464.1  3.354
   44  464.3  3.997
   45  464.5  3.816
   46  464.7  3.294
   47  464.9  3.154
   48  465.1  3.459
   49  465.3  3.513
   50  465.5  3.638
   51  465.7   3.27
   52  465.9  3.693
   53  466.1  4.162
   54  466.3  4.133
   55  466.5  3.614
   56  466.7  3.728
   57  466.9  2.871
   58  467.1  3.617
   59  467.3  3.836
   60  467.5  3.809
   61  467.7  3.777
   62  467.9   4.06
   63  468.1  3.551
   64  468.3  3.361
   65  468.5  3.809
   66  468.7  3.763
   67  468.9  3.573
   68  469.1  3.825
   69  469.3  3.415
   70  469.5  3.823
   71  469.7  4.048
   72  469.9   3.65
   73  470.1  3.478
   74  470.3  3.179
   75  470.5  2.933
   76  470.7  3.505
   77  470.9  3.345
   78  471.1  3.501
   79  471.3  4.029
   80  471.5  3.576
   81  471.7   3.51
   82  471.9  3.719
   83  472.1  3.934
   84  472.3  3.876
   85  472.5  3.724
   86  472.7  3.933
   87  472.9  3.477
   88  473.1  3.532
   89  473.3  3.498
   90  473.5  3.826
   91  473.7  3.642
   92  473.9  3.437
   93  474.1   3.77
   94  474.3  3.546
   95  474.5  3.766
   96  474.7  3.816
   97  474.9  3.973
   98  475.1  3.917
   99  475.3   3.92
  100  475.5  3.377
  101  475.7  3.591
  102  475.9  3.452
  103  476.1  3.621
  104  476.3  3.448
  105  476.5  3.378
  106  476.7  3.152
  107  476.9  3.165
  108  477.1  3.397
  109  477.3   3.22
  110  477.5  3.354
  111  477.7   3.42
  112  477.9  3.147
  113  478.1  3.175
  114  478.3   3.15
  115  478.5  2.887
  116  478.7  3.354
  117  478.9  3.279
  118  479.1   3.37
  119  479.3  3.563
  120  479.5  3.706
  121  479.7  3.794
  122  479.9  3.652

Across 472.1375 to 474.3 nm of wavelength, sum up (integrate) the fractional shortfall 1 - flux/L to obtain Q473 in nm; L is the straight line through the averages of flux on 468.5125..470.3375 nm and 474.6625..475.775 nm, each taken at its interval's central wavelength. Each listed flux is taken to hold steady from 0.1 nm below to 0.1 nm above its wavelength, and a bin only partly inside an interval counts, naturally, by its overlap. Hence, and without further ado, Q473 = 0.03 nm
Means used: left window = 3.66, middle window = 3.67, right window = 3.77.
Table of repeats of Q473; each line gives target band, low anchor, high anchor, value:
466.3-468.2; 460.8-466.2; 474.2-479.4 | -0.028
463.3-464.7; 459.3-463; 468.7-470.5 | 0.011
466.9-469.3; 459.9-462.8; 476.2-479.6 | -0.088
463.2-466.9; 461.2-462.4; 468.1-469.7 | 0.107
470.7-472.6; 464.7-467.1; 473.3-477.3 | -0.059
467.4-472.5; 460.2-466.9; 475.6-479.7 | -0.163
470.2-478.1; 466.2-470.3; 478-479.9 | -0.084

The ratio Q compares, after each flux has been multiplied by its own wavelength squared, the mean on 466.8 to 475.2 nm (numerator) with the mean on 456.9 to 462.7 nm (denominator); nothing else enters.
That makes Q 1.0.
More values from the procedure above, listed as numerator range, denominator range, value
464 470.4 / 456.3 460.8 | 1.05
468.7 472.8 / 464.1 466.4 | 1.02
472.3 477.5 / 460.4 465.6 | 1.02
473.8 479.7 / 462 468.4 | 1.00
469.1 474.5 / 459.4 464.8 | 1.02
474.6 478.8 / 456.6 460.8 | 1.03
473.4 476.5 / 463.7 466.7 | 1.06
